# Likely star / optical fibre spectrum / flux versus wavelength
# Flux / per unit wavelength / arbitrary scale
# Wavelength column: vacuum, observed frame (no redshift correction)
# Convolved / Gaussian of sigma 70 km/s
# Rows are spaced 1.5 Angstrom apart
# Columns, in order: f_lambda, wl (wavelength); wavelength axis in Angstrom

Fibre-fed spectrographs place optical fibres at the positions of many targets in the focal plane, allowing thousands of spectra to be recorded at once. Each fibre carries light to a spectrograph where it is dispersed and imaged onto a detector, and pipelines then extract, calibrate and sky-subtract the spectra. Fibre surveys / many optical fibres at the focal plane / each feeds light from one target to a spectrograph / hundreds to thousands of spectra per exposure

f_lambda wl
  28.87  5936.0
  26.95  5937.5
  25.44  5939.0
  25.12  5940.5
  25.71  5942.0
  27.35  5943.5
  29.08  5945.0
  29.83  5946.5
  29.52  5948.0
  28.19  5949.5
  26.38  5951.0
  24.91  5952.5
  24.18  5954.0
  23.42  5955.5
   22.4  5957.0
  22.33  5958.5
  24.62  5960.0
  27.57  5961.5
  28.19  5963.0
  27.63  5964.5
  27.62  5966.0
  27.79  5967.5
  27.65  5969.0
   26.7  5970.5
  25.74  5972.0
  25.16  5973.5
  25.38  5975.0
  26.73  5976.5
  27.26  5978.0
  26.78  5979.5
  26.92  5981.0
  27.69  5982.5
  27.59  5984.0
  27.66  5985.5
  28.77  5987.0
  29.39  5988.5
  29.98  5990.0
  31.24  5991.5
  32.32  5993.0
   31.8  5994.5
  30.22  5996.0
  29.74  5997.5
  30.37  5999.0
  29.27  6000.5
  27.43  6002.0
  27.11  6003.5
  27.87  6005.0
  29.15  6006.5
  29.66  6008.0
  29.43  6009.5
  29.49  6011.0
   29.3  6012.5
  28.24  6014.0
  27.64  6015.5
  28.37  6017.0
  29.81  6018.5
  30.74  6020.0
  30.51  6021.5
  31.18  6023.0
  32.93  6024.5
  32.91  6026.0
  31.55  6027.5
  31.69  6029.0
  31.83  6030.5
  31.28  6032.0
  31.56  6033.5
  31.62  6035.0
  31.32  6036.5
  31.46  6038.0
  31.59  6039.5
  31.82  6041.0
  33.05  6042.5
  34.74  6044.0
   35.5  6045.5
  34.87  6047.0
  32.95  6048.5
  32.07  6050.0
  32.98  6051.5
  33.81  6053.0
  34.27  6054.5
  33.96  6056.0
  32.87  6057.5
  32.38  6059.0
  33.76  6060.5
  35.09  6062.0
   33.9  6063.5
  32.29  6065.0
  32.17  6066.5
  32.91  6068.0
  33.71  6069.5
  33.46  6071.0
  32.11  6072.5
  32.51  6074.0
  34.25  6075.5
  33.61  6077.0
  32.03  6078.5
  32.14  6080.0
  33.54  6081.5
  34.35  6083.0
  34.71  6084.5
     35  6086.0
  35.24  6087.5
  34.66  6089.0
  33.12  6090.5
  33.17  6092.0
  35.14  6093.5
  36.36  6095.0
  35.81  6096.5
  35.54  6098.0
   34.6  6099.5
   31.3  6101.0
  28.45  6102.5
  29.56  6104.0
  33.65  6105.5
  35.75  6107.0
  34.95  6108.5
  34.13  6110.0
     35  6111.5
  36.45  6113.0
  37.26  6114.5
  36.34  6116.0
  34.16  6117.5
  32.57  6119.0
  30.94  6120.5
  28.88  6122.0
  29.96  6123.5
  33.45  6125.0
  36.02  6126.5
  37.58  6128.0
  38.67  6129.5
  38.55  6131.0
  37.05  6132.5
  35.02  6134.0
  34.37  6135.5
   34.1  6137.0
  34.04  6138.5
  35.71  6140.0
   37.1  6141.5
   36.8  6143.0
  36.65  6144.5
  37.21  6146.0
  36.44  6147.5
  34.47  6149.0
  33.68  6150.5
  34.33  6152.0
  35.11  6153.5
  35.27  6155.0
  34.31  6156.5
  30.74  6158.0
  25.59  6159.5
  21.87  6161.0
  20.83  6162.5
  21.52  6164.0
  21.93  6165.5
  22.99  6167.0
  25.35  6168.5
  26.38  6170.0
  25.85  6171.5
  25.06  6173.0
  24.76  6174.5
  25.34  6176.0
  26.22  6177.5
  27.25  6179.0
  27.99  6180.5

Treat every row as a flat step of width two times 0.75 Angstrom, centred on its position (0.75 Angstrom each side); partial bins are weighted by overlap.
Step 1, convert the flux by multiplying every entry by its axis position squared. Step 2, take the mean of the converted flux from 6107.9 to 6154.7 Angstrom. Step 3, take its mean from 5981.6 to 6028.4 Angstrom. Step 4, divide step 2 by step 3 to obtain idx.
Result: 1.2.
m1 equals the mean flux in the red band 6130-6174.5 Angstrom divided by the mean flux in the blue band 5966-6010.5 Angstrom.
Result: 1.1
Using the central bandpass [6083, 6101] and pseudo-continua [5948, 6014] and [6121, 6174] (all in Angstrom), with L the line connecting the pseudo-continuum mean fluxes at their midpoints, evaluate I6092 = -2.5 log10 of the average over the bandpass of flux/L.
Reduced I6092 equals -0.14 mag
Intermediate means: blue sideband 27.7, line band 34.7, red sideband 31.8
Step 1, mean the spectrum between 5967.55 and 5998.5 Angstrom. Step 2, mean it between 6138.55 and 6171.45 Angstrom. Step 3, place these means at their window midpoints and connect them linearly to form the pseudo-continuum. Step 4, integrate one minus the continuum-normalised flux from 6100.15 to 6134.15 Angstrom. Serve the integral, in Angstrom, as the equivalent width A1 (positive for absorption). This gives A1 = -4.5 Angstrom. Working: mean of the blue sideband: 28.2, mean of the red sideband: 30.6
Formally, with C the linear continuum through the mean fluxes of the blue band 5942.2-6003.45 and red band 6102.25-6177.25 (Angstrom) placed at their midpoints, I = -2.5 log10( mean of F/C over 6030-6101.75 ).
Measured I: -0.11 mag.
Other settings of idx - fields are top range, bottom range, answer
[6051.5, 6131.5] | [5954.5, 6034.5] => 1.22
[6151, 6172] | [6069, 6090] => 0.84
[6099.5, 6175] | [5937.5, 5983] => 1.29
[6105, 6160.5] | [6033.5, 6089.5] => 1.06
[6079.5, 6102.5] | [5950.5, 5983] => 1.37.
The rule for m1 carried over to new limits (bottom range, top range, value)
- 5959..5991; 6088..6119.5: 1.25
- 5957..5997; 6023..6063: 1.19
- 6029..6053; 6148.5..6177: 0.85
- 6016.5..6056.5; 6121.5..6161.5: 1.06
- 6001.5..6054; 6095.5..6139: 1.10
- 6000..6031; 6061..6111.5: 1.13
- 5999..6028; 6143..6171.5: 1.01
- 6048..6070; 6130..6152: 1.08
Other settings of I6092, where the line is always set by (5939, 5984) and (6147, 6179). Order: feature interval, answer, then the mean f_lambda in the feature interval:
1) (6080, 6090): -0.25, 34.4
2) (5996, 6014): -0.09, 29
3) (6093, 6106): -0.21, 33.3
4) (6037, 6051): -0.22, 33.1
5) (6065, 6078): -0.21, 33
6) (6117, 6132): -0.23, 34.1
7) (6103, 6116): -0.25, 34.6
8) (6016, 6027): -0.15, 30.9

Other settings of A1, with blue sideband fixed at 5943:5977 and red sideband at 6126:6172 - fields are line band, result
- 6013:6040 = -2.31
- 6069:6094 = -2.97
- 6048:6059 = -1.49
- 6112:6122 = -0.98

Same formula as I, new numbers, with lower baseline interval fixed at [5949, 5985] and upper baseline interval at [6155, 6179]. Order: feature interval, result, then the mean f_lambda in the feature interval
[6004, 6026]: -0.14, 29.7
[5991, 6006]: -0.14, 29.7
